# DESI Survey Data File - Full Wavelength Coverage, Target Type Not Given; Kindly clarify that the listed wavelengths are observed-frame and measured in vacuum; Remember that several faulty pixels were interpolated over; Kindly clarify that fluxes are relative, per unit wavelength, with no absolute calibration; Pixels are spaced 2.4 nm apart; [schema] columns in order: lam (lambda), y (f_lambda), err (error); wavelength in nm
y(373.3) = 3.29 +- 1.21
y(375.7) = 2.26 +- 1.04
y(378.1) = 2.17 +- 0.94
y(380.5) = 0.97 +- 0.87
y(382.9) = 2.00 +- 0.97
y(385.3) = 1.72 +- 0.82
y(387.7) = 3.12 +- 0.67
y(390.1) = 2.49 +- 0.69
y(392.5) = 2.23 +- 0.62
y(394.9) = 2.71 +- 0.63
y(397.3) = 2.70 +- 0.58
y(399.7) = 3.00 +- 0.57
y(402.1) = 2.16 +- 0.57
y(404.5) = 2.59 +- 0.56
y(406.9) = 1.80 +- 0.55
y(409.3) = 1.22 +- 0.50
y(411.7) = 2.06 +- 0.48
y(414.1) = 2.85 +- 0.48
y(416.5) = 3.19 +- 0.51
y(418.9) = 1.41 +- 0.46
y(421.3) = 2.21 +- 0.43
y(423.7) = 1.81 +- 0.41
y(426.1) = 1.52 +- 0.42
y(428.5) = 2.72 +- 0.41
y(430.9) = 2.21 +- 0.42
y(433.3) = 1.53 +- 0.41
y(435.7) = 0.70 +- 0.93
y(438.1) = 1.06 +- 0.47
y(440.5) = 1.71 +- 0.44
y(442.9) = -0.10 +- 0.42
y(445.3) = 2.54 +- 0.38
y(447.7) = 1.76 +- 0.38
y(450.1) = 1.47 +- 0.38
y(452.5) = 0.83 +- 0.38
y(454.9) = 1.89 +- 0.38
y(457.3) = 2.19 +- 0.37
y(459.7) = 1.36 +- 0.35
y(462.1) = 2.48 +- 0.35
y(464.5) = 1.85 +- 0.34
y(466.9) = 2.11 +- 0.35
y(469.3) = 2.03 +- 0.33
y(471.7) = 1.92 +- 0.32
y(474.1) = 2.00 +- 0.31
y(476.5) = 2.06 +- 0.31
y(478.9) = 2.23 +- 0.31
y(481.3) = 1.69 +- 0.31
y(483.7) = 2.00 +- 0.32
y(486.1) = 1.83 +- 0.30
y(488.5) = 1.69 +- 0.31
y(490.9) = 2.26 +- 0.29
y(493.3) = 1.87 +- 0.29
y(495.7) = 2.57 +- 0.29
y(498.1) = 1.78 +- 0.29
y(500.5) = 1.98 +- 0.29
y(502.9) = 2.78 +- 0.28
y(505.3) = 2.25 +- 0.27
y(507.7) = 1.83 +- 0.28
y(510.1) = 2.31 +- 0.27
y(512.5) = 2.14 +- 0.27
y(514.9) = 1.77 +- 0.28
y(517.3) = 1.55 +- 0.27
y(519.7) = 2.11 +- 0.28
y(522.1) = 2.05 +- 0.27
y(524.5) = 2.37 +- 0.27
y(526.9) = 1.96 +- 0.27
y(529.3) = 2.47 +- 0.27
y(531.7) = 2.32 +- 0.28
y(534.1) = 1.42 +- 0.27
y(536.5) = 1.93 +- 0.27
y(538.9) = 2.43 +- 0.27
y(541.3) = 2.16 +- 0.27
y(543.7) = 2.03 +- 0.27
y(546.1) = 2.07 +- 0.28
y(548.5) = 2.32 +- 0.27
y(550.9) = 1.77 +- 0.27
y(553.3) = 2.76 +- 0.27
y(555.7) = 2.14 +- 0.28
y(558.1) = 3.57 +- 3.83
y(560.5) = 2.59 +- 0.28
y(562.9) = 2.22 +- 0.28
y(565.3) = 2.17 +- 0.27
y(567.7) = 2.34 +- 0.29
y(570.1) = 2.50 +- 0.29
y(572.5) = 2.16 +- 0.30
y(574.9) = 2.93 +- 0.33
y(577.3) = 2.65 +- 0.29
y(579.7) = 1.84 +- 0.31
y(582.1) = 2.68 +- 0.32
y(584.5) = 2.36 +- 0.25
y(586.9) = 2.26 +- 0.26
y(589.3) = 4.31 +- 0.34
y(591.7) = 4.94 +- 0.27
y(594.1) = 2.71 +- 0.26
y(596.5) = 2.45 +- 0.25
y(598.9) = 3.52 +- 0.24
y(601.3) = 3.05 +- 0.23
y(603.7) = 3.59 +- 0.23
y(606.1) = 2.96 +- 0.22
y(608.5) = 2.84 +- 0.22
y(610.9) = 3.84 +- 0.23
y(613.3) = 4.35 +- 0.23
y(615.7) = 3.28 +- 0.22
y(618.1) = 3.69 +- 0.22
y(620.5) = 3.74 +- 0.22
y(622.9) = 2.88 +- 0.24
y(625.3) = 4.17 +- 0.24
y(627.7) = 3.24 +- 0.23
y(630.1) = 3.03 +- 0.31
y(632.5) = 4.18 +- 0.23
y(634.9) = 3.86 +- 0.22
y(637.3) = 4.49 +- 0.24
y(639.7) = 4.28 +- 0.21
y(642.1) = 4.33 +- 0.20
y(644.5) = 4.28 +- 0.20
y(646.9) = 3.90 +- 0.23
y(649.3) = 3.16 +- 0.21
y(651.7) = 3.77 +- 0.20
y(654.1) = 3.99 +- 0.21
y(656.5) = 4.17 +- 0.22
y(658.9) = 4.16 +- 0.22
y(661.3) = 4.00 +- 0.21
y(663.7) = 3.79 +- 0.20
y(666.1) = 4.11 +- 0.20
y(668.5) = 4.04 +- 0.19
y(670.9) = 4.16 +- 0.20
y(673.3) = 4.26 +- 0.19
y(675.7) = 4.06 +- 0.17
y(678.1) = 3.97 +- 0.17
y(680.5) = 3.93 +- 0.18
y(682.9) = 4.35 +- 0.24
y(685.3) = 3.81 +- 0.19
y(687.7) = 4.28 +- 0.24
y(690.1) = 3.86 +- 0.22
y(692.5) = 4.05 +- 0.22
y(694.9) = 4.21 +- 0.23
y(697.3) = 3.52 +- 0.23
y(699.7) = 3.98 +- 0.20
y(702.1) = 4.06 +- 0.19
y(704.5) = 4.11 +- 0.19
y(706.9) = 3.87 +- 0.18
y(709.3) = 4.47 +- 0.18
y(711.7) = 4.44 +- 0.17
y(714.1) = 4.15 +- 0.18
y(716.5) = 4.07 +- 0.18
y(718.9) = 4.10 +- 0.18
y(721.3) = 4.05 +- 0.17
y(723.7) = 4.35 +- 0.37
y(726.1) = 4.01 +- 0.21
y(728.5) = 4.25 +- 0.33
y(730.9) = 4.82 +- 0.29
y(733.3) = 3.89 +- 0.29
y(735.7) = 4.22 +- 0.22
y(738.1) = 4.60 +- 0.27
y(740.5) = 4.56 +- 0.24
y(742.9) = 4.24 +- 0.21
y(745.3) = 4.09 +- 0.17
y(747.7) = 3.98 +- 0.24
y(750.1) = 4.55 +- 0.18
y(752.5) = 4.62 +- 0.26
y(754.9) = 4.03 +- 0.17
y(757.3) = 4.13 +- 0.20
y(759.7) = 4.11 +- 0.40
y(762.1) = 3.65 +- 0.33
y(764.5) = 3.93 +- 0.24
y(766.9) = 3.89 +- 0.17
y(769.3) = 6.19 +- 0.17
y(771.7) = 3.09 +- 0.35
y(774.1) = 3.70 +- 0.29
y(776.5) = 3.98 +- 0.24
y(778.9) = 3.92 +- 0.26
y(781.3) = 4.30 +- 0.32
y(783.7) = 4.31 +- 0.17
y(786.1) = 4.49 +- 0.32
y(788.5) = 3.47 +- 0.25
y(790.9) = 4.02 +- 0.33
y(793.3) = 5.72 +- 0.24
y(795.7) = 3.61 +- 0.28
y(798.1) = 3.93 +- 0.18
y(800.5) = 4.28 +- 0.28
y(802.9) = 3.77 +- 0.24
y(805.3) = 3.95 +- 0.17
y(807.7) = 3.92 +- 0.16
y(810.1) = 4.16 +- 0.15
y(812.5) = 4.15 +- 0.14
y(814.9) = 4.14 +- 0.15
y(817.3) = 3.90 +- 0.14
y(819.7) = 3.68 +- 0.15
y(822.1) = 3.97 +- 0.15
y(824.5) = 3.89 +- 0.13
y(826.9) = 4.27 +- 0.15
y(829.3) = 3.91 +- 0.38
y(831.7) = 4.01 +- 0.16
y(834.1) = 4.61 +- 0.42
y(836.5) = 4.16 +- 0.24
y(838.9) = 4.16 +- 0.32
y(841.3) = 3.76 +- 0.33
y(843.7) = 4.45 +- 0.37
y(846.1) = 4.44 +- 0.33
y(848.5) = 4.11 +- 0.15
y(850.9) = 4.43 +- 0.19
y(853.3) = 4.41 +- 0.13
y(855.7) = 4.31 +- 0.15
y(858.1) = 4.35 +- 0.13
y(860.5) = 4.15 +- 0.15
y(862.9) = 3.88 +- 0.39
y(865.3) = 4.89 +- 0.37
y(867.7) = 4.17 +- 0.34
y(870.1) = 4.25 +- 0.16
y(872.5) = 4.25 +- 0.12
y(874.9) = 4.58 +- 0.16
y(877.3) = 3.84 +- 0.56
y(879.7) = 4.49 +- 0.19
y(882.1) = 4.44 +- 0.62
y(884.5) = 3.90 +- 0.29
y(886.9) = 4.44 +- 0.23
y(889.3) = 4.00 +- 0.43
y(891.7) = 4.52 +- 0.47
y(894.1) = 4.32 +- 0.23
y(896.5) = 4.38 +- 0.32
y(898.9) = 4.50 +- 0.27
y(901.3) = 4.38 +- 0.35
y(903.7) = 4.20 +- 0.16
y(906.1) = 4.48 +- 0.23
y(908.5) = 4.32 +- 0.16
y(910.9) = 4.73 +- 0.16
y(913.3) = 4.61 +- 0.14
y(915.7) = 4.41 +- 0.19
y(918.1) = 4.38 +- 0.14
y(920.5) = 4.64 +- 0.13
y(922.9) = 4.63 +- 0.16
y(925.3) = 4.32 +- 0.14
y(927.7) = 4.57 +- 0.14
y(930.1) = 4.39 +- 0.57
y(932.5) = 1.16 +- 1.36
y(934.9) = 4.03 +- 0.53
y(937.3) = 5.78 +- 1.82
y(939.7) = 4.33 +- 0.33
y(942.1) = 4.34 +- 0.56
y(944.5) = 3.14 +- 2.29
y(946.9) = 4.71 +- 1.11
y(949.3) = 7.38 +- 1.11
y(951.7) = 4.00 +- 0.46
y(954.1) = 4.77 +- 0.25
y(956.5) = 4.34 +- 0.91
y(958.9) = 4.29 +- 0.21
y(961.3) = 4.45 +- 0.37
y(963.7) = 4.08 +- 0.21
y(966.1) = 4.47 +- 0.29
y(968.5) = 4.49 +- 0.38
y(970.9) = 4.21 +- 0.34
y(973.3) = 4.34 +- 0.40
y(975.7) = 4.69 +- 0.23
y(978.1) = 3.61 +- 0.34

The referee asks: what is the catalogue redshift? 0.58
